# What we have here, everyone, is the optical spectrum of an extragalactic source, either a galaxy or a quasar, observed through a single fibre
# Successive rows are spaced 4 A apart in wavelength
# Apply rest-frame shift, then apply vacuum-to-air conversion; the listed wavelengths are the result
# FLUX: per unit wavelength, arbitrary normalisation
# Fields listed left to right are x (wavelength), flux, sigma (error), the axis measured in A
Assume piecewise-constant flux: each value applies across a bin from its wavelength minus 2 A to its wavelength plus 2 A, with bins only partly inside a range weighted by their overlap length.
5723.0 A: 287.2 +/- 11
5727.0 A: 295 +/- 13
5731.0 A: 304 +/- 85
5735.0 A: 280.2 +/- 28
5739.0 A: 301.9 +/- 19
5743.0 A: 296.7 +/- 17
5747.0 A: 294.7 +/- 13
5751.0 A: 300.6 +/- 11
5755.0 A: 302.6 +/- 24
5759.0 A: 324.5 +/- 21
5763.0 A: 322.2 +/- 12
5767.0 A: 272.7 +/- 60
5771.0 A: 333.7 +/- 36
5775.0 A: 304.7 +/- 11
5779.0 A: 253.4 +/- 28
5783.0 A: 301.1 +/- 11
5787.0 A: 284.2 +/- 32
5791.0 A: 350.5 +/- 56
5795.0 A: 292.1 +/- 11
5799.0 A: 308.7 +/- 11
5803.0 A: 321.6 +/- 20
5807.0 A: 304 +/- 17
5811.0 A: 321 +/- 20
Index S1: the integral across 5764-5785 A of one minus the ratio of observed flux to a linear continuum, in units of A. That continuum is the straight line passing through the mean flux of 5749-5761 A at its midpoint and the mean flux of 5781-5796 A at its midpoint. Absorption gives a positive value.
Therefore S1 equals 0.95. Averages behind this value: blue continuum 309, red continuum 308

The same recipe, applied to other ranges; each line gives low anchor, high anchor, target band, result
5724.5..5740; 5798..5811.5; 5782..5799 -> 0.1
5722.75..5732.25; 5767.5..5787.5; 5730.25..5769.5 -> -0.6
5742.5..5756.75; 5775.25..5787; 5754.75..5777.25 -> -1.5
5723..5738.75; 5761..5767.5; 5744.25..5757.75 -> -0.1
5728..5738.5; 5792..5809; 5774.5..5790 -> 0.9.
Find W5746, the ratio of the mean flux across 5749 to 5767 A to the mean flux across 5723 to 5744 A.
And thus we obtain 1.0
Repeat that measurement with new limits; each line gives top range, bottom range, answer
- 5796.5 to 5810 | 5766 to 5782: 1.06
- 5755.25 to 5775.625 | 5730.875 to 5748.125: 1.06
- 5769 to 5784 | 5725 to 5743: 1.01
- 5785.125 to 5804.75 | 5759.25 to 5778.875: 1.02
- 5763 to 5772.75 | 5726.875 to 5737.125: 1.05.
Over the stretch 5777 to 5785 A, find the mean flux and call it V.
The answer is 277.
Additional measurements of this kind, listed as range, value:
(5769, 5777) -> 319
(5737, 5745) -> 299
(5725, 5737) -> 293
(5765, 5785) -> 293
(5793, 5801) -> 300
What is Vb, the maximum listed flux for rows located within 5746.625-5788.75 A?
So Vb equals 333.7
